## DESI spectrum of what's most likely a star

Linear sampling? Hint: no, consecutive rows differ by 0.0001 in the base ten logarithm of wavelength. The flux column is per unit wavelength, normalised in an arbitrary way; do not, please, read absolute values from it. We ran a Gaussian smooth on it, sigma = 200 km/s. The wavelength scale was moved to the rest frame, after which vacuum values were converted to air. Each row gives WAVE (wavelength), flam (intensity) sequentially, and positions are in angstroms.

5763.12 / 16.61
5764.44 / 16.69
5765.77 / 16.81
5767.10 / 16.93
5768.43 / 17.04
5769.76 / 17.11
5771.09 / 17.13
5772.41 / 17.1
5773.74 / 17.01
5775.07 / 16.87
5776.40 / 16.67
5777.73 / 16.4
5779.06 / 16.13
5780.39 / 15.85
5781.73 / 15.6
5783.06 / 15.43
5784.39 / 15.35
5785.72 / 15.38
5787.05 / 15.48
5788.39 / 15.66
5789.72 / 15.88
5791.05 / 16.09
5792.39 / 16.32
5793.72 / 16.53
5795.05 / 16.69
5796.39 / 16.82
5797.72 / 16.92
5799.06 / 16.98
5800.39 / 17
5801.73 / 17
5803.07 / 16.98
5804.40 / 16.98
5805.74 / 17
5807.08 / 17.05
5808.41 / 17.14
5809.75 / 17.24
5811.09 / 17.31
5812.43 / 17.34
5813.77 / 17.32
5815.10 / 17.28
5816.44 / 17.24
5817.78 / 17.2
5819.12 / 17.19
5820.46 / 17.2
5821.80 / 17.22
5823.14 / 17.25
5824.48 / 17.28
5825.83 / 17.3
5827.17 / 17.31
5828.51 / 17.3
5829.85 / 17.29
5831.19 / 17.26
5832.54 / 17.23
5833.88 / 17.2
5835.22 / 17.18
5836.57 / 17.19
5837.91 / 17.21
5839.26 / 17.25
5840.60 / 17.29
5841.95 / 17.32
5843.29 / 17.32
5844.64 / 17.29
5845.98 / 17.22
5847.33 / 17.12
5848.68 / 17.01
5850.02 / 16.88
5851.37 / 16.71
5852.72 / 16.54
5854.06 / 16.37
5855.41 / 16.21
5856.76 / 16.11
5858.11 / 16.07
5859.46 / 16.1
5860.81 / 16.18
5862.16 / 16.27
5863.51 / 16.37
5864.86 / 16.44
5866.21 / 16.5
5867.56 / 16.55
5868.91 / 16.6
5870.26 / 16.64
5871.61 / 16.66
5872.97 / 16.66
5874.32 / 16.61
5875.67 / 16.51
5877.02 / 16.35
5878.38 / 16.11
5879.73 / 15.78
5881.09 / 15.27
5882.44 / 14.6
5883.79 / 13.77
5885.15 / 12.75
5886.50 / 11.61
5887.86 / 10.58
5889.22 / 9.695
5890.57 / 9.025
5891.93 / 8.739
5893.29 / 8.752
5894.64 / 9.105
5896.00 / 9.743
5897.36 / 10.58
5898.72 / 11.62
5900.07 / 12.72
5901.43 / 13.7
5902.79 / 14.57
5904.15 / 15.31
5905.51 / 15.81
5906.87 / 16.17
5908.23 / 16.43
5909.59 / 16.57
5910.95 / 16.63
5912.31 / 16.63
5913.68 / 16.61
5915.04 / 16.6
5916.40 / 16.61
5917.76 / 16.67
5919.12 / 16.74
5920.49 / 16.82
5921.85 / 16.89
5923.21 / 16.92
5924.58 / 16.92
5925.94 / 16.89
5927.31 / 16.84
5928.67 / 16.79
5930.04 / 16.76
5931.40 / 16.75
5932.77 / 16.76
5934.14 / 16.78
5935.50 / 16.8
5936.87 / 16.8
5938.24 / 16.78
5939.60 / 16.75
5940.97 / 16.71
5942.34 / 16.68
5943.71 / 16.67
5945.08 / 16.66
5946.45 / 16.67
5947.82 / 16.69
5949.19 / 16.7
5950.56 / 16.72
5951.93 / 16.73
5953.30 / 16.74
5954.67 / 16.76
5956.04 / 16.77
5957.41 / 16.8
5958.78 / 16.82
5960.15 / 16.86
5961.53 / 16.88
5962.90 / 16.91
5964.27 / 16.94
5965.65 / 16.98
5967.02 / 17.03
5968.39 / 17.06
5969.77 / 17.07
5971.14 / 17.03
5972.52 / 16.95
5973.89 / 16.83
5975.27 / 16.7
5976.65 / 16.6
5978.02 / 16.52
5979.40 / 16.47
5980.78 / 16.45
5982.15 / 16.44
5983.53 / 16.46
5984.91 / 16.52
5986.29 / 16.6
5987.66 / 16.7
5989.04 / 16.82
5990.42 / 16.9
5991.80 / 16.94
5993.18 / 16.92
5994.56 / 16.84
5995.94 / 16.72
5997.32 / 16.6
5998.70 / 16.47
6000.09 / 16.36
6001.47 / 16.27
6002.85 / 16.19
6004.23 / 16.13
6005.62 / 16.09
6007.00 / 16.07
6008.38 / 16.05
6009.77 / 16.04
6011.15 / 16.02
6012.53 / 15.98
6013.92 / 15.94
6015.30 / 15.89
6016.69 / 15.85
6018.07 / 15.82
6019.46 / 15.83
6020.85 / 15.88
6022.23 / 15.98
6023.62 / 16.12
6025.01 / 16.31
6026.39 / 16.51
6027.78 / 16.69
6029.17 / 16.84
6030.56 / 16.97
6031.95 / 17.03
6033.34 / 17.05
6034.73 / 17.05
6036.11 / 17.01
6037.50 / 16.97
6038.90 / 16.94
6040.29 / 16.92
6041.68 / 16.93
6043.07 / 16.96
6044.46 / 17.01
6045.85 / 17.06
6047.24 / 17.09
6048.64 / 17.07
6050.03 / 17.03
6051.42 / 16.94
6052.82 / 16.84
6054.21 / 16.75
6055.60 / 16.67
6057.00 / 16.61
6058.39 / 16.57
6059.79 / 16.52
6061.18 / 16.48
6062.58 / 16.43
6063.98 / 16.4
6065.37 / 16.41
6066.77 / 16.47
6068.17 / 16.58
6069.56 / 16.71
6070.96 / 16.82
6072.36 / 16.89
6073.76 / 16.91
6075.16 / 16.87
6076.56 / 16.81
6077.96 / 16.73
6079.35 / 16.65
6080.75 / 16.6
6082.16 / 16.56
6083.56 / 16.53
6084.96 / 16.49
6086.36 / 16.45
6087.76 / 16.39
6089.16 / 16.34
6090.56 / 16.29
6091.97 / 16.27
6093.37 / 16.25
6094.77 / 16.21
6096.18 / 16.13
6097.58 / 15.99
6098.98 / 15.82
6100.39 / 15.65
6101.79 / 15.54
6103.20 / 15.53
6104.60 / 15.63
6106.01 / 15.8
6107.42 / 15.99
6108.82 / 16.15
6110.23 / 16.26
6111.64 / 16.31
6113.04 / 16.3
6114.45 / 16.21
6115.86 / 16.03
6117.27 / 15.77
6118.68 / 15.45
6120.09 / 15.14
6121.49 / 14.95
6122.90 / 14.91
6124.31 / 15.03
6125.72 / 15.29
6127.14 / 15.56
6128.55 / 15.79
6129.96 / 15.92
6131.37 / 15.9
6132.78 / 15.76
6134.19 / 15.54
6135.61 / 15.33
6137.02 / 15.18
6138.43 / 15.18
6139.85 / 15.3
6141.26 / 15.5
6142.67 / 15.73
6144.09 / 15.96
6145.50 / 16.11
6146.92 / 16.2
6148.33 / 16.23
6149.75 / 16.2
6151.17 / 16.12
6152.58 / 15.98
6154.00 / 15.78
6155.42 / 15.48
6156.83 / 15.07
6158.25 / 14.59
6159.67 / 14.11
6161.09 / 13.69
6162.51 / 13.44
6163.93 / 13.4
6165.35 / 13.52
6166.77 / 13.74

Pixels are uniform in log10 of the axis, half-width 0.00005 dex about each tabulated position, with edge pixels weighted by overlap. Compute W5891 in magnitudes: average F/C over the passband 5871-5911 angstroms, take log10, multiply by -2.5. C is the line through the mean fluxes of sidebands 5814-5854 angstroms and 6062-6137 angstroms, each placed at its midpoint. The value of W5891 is 0.24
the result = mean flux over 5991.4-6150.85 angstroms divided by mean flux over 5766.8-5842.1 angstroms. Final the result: 0.97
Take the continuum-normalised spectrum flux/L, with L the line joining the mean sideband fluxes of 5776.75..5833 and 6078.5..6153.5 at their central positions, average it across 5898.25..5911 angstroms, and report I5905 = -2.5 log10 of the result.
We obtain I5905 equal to 0.11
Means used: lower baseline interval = 16.7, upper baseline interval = 15.9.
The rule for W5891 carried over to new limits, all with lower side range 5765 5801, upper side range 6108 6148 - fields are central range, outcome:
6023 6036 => -0.06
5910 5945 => -0.04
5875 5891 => 0.19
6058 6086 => -0.05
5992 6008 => -0.03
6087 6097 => -0.03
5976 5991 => -0.04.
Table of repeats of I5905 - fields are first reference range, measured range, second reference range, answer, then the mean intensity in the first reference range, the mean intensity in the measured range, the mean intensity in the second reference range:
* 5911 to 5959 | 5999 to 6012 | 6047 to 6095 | 0.04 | 16.7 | 16.1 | 16.6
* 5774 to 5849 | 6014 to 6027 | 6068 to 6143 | 0.01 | 16.8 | 16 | 16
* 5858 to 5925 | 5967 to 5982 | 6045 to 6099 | -0.08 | 14.8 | 16.8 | 16.6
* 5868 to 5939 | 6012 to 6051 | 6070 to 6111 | -0.05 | 15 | 16.6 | 16.3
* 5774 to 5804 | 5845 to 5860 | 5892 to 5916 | -0.11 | 16.3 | 16.6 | 13.9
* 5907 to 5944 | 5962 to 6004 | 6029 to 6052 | 0.01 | 16.7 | 16.7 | 17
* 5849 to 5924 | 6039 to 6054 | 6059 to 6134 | -0.08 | 14.9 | 17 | 16.1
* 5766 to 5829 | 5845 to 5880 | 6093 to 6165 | 0.00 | 16.8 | 16.5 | 15.5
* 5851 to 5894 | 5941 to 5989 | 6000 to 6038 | -0.07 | 14.8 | 16.7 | 16.3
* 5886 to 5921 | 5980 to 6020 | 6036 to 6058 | -0.03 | 13.6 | 16.3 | 16.9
